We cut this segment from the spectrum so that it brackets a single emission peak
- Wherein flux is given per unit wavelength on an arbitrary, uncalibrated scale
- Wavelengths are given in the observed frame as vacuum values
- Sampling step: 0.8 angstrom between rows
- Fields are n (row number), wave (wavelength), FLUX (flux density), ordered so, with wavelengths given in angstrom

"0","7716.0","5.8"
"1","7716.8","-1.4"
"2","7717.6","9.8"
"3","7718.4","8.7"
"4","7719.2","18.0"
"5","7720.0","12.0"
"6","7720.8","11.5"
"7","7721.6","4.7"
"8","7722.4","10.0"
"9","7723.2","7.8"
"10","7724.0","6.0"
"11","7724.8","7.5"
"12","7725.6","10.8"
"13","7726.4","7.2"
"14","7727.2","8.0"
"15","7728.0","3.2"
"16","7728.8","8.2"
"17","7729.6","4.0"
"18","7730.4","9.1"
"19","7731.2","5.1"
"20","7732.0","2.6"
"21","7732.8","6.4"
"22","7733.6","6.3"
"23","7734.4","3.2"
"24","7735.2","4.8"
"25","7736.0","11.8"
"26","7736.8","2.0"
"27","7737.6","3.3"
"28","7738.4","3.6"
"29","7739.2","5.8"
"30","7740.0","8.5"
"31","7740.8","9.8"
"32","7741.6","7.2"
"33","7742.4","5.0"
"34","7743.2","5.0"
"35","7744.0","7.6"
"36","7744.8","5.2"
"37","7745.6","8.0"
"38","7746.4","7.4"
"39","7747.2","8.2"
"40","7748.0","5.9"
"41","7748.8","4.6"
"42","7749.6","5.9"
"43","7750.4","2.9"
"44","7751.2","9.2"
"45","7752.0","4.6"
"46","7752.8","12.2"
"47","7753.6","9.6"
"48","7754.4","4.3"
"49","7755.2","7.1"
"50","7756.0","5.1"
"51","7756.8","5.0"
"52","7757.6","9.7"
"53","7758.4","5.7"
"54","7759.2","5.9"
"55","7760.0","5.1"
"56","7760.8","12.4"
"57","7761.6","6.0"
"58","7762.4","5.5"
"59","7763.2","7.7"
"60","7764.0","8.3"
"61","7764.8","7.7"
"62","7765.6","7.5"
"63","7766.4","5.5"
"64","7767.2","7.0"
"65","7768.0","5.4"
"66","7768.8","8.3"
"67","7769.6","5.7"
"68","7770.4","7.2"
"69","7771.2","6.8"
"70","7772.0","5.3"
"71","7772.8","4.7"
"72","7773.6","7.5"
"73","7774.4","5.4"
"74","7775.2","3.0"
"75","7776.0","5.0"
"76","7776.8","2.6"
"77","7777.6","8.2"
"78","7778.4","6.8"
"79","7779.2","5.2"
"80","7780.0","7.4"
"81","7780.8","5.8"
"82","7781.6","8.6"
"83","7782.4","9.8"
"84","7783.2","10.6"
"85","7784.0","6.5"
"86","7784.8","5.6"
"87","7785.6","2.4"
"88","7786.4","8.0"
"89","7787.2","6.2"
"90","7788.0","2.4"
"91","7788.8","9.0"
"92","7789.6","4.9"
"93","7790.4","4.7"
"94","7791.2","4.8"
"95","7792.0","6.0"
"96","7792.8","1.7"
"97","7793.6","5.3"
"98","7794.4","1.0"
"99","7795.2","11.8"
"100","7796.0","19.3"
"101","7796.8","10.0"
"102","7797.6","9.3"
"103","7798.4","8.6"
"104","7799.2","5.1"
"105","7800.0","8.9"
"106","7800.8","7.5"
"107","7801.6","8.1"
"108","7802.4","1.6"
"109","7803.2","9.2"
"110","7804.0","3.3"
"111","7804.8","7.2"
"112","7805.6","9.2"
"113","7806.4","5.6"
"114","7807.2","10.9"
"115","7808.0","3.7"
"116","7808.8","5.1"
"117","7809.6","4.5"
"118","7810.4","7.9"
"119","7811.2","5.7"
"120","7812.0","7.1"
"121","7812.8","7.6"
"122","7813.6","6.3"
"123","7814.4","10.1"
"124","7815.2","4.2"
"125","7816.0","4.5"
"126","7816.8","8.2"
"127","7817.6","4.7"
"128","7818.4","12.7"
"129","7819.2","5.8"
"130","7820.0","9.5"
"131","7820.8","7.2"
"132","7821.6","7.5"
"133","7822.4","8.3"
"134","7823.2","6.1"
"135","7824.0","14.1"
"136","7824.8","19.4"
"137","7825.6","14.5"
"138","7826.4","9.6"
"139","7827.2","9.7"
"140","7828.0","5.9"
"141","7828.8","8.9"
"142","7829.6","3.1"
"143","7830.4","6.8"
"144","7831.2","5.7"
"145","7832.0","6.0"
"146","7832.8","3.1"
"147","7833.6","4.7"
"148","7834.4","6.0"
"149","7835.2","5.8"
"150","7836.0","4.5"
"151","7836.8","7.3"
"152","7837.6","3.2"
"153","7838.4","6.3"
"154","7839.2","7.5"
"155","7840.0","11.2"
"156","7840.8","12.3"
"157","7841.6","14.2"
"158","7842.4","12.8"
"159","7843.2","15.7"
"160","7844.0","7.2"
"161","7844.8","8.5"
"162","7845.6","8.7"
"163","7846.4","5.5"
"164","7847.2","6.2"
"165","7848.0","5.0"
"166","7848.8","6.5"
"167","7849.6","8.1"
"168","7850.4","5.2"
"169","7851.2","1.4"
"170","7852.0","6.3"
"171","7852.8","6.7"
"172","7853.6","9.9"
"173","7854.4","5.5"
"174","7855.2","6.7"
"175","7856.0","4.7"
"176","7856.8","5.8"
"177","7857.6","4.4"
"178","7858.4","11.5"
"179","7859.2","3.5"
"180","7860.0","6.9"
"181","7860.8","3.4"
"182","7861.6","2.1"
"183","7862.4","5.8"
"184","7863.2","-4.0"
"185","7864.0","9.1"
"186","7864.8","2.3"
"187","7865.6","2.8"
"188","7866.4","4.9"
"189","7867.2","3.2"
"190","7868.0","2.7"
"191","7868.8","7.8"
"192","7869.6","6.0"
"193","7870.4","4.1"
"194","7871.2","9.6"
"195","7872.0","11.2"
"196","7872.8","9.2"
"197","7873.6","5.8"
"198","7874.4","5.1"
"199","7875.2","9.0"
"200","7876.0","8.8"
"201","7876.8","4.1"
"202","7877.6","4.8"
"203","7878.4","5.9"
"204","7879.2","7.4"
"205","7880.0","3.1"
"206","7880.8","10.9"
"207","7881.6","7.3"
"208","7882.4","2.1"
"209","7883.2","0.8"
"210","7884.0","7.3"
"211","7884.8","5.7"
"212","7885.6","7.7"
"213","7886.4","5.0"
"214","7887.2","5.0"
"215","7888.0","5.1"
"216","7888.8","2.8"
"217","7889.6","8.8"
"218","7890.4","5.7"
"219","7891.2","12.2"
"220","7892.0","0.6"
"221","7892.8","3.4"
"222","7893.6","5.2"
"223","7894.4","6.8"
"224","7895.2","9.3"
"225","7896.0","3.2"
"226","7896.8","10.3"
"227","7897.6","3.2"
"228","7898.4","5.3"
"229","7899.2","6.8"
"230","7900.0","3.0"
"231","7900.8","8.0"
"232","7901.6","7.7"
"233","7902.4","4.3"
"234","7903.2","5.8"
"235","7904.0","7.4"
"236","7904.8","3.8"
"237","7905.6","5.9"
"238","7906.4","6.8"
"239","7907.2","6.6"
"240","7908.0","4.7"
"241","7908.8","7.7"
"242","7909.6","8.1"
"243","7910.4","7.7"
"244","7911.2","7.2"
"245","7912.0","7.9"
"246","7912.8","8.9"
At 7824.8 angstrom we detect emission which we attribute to [S II]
